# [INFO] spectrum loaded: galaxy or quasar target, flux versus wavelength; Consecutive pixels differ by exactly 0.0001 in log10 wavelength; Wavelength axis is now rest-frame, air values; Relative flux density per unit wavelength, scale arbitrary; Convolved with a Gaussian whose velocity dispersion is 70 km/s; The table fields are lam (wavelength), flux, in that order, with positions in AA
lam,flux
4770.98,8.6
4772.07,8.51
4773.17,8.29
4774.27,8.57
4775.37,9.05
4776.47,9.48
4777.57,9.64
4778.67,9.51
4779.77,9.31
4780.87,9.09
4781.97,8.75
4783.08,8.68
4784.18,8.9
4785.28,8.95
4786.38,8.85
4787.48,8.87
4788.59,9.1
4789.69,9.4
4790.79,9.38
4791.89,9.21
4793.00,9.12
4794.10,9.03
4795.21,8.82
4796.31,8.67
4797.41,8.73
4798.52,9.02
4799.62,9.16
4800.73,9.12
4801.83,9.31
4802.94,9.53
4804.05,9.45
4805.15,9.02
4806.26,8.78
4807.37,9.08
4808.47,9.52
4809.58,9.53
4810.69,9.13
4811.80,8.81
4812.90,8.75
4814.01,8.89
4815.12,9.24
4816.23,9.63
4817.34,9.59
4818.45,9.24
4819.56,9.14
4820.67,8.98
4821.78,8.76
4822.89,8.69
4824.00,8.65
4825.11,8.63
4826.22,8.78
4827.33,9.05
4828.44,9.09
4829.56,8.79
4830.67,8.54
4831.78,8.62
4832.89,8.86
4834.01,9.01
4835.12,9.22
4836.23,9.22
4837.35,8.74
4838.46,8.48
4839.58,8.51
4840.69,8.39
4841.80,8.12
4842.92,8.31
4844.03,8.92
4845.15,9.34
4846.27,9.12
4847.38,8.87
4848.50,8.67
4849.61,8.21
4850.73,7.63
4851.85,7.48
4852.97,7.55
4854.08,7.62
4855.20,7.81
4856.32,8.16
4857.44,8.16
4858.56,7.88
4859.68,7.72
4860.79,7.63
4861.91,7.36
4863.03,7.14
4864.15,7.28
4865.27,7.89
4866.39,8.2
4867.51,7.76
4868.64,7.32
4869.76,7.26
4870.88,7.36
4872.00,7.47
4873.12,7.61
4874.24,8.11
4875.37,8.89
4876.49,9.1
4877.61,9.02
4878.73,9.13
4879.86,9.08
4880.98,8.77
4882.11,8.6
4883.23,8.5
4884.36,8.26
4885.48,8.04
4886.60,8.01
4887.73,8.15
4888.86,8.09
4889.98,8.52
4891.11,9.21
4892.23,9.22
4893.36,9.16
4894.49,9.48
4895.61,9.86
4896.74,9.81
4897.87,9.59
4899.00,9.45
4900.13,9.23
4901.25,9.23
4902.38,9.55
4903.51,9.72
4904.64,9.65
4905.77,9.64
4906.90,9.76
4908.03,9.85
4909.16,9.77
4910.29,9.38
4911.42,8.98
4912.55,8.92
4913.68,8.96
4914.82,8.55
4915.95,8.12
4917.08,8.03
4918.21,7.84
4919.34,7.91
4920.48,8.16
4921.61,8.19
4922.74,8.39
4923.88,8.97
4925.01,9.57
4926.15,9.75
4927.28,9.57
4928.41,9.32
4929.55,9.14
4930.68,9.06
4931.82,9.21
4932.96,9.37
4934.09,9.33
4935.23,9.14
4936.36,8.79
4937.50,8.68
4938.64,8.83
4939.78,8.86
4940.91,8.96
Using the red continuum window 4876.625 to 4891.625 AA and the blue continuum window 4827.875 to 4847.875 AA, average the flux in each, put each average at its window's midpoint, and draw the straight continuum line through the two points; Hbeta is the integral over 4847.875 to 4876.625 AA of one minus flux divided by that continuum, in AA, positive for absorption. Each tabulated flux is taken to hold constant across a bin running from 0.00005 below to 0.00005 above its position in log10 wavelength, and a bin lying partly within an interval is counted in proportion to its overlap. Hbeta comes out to 2.9 AA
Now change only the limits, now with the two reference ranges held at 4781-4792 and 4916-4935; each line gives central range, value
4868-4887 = 1.36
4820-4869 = 3.24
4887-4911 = -1.24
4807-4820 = -0.35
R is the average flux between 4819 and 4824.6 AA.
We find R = 8.84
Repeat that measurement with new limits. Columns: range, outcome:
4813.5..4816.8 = 9.25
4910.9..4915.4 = 8.84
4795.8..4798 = 8.7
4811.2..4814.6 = 8.83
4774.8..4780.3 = 9.39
